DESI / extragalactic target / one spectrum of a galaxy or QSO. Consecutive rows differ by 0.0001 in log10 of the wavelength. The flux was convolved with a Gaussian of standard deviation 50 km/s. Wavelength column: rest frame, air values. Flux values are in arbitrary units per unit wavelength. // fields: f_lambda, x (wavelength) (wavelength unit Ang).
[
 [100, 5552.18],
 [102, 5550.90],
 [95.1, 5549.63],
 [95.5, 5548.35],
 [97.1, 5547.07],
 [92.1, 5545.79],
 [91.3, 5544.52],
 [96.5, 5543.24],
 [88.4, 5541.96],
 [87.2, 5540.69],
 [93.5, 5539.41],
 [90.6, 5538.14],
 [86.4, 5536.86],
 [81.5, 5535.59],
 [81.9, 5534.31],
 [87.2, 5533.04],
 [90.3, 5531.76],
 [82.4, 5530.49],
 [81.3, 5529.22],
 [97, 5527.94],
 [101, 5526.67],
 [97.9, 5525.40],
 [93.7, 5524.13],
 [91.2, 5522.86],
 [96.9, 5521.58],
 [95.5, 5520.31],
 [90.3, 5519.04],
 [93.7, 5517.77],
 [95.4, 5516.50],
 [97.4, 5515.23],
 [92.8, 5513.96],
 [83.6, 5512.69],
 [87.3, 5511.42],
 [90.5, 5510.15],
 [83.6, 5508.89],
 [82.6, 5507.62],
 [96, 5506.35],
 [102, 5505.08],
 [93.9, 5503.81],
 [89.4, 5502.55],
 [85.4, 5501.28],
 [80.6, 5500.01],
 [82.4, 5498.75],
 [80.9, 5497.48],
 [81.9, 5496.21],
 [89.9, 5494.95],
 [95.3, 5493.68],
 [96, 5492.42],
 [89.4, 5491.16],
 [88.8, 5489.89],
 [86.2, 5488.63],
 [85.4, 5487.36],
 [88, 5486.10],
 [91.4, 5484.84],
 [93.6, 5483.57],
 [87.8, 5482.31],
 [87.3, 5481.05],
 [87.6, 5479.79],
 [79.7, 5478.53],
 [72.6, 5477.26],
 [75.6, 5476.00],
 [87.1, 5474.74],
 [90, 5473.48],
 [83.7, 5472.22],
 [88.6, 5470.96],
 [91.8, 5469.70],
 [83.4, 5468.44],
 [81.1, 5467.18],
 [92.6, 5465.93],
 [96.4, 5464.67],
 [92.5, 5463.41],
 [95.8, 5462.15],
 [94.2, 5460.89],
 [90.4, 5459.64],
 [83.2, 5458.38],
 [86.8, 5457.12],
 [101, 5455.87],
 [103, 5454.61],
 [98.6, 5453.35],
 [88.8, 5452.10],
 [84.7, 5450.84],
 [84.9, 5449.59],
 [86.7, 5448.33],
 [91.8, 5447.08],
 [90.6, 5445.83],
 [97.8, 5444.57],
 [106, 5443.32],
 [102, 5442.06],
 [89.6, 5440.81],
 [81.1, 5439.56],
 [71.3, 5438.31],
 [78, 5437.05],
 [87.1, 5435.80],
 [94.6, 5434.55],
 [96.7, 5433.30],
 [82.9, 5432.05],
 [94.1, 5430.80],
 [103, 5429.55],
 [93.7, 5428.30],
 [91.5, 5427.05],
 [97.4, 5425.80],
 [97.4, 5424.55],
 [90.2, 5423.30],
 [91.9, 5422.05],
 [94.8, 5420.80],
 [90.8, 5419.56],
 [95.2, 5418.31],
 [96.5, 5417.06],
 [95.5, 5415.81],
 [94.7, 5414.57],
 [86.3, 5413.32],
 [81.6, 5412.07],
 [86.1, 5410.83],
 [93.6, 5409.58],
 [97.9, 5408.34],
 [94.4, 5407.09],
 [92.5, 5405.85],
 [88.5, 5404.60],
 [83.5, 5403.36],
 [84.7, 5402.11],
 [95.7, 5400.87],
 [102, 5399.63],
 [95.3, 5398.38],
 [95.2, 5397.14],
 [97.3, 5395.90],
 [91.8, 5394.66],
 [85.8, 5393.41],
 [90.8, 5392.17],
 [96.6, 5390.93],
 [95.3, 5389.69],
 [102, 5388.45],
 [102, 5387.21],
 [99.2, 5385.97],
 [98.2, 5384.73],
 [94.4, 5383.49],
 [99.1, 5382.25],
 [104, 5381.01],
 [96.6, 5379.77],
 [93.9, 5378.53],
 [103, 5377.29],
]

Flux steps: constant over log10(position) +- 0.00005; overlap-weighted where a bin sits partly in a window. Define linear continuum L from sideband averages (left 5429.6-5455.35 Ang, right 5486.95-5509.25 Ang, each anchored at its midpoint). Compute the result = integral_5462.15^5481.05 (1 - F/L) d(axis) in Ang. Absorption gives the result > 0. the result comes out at 0.7 Ang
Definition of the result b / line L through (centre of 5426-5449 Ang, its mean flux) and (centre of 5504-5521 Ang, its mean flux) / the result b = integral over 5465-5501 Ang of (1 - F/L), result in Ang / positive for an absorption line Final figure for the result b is 1.97 Ang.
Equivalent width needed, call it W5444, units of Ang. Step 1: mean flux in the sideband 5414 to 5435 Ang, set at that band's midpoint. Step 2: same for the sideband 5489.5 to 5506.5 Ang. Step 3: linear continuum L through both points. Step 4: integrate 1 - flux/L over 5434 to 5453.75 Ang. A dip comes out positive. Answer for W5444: 0.7 Ang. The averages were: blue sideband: 94.2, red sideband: 89.2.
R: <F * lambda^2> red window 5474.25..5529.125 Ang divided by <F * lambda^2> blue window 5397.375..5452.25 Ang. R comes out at 1.00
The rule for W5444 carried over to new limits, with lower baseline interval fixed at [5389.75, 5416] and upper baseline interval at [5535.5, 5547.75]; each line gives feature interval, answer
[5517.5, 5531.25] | -0.26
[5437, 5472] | 0.37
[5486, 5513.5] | 0.91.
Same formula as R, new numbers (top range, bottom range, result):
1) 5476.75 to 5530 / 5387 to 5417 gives 1.00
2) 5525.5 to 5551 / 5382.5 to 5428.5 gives 1.02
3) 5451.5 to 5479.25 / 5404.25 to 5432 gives 0.97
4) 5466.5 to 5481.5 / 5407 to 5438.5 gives 0.93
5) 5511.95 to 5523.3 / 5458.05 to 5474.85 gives 1.06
